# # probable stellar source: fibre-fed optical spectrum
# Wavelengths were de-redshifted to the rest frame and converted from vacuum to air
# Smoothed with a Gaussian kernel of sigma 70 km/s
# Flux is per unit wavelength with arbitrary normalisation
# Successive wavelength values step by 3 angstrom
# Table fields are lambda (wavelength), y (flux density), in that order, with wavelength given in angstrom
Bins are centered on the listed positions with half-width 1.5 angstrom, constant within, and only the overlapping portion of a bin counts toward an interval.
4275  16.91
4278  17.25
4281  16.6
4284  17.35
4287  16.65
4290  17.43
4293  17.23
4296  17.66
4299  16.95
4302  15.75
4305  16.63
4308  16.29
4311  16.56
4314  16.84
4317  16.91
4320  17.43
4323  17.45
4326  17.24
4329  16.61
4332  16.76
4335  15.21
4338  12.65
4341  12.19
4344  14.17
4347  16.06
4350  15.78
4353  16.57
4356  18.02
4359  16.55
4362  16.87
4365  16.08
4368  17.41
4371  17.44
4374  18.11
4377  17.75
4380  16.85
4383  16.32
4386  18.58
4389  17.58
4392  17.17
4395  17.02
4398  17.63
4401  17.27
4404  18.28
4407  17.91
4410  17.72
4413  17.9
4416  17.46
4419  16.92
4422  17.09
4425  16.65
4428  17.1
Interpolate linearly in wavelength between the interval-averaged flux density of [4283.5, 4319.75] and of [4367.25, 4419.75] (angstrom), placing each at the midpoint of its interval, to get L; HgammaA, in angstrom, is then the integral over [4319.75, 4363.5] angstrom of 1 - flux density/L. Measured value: 3.1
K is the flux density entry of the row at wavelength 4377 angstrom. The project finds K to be 17.75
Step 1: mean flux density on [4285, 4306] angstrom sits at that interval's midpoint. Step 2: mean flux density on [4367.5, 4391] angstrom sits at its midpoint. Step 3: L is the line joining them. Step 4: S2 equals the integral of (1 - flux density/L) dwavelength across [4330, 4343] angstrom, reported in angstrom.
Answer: 2.2 angstrom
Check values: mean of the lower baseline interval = 16.9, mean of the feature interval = 14.3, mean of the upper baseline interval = 17.5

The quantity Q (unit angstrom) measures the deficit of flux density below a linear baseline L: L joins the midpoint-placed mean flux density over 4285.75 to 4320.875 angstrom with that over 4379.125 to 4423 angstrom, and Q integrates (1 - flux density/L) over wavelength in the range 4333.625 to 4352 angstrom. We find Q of 2.9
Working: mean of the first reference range 16.9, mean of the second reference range 17.5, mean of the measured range 14.4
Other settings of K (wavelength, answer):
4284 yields 17.35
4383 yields 16.32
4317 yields 16.91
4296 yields 17.66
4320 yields 17.43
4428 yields 17.1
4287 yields 16.65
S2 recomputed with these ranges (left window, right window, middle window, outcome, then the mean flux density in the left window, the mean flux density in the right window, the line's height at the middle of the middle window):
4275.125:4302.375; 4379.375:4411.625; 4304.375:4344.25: 2.84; 17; 17.5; 17.2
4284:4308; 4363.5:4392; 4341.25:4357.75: 1.30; 16.9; 17.3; 17.2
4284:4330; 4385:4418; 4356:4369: 0.38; 16.9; 17.7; 17.4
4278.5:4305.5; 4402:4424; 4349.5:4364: 0.40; 16.9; 17.6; 17.3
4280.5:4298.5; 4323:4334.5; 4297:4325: 0.31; 17.2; 16.8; 17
